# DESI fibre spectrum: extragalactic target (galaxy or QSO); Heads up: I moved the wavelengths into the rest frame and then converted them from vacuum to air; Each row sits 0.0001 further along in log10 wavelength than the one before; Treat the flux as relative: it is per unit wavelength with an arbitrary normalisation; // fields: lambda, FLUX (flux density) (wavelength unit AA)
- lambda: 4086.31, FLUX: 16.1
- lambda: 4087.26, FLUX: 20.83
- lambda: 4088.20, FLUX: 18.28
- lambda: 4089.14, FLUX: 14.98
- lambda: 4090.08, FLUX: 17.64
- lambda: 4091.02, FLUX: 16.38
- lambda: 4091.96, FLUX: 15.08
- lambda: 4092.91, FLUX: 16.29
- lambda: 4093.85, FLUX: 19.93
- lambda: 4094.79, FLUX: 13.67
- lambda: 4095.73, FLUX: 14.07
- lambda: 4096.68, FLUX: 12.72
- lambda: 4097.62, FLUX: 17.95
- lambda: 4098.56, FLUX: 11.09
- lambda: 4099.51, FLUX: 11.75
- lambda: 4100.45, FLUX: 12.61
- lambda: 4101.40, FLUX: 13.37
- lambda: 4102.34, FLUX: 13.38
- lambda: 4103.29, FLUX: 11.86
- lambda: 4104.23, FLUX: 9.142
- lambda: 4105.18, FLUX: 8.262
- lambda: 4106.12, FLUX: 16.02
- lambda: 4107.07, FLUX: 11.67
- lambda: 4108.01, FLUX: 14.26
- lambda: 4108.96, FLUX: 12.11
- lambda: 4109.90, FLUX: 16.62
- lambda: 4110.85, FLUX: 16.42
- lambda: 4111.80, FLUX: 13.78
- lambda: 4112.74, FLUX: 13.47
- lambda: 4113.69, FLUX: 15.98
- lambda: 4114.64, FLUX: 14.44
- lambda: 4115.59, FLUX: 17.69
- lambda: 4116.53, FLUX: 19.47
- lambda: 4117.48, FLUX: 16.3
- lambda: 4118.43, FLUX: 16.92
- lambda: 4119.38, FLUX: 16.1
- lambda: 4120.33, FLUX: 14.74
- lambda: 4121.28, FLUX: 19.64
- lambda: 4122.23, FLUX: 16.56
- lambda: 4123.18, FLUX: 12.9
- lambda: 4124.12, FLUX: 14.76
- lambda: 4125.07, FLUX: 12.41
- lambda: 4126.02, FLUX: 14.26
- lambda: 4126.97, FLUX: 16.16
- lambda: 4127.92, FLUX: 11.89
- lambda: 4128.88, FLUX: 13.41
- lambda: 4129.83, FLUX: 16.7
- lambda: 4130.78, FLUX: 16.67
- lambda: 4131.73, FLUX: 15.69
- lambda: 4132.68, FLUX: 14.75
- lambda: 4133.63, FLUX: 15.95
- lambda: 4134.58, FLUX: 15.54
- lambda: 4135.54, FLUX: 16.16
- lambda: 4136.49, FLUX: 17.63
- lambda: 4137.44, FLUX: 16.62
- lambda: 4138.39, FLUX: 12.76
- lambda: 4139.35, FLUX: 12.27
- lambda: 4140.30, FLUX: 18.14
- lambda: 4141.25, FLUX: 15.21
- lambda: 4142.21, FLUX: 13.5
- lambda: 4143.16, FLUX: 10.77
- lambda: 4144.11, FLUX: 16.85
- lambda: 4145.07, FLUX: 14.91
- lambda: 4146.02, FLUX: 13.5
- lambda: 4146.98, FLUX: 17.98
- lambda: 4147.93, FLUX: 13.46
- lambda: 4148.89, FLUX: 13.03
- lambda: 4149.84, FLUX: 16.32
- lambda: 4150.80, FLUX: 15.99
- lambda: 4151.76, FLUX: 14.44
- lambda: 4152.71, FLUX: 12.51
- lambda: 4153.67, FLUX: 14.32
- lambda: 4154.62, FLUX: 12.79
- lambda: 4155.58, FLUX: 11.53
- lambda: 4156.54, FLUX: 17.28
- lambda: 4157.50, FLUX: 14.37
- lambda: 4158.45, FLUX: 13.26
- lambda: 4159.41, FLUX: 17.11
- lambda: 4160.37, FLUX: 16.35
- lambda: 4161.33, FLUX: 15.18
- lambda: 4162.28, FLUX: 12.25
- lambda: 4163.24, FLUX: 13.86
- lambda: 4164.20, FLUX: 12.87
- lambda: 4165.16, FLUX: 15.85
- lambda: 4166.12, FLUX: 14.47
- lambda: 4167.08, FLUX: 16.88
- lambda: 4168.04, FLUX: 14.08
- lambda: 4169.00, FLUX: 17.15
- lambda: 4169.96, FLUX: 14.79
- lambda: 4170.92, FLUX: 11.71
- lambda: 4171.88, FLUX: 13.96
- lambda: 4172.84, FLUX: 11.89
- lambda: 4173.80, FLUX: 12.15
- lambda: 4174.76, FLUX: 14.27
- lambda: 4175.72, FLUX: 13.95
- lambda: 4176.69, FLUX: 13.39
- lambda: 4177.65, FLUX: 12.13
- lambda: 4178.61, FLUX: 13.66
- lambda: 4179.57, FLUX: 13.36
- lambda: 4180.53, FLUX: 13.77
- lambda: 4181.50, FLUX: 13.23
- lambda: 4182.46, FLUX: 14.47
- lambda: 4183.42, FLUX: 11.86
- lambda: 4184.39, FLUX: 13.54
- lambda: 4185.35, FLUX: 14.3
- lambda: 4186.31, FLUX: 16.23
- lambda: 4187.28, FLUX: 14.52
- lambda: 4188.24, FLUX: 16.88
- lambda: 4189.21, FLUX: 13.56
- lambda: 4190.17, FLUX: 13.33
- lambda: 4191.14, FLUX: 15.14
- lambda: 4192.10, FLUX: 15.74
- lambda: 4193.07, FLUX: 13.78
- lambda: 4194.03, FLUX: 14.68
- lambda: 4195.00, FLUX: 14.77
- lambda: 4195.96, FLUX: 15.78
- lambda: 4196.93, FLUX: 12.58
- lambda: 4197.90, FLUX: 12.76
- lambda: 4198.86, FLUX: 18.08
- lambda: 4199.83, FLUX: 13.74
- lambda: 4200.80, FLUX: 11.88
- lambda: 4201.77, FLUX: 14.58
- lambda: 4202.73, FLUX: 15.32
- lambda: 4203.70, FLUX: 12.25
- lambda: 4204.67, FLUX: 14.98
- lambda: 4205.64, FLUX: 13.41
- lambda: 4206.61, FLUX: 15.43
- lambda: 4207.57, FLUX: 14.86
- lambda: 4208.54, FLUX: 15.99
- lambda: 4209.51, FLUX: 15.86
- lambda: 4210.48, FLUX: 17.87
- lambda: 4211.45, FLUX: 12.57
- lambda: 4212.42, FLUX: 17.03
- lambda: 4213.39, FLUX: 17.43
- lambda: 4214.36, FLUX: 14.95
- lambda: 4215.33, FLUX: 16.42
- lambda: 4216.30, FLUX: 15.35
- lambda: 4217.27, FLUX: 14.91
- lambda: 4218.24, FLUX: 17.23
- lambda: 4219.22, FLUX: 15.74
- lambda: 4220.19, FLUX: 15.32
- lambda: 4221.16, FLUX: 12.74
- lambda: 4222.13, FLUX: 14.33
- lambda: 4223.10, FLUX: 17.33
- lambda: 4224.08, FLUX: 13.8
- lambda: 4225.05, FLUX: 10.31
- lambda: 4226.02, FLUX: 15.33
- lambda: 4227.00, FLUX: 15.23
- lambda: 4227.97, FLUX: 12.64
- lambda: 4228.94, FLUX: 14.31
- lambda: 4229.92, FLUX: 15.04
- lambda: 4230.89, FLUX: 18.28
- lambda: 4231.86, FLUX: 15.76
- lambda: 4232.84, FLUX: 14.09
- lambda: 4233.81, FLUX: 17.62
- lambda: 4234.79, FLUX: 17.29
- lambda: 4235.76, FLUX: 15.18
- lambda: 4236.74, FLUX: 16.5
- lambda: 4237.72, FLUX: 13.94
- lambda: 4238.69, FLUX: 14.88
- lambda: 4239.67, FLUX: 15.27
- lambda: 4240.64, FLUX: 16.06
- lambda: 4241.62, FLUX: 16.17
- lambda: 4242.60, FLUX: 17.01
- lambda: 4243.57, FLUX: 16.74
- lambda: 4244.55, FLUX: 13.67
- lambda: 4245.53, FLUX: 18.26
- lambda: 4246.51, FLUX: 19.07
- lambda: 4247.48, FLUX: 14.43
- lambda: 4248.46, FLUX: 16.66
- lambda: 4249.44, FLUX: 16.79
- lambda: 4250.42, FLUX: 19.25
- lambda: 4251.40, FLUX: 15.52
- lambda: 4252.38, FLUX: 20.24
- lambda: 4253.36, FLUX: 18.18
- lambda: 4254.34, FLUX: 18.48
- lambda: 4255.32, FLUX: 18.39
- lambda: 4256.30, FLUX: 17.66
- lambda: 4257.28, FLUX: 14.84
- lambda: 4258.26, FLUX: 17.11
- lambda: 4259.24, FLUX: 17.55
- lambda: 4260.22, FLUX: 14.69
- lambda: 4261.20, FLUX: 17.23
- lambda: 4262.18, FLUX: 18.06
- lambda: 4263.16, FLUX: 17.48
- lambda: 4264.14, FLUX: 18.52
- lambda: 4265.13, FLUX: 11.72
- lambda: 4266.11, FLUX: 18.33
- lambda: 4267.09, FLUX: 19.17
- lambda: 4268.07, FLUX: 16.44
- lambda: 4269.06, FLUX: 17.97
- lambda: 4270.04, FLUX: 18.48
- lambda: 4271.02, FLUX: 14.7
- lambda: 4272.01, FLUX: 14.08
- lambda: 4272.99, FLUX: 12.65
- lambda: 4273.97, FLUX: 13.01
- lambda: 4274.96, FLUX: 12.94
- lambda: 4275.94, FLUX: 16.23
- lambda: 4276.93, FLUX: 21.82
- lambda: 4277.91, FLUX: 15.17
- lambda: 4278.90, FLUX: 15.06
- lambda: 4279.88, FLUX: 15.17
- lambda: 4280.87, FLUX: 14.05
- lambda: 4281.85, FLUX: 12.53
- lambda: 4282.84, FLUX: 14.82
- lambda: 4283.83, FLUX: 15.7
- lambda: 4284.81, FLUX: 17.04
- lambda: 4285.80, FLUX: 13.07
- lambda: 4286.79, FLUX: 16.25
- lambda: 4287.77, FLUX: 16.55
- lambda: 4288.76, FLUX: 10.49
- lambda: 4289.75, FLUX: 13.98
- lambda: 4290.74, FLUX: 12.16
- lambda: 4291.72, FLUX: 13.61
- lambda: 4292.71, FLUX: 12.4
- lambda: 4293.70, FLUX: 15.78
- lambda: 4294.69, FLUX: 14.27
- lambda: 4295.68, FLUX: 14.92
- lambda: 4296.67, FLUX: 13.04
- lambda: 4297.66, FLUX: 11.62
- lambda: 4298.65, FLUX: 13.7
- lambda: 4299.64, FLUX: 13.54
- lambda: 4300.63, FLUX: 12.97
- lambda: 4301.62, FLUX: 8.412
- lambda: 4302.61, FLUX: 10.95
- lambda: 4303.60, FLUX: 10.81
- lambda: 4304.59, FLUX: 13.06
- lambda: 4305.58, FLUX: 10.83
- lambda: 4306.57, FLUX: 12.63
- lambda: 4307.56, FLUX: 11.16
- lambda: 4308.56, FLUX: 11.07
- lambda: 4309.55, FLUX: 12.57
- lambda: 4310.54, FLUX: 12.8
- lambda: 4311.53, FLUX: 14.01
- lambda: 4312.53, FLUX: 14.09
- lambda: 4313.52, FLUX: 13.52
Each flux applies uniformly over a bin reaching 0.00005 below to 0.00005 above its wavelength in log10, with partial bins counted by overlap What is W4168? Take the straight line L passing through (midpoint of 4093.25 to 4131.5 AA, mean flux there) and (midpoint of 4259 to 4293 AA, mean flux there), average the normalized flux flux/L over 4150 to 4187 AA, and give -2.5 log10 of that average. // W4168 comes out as 0.06 mag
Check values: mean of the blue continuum 14.5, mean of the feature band 14.1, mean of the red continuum 15.4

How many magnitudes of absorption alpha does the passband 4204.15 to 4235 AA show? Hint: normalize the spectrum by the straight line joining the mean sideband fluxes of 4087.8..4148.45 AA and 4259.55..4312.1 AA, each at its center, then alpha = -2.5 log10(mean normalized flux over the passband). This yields -0.05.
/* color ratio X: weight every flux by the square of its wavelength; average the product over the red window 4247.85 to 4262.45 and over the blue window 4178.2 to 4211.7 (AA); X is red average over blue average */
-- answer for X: 1.2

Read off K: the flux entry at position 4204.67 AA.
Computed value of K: 14.98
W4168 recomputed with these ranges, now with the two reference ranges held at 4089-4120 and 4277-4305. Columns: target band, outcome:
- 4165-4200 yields 0.00 mag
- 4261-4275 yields -0.17 mag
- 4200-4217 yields -0.07 mag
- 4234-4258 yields -0.20 mag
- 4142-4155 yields 0.00 mag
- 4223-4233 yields -0.05 mag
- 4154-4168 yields -0.02 mag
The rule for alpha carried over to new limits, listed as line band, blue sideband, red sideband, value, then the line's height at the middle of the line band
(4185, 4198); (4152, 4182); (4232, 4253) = 0.012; 14.8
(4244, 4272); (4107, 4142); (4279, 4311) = -0.240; 13.7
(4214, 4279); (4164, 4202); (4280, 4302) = -0.157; 13.9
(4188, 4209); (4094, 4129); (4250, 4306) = 0.019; 14.7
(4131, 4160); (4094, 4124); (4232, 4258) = 0.012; 15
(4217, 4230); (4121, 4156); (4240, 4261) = 0.132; 16.5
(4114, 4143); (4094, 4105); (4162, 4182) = -0.164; 13.3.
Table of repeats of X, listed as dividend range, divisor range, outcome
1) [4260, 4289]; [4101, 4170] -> 1.14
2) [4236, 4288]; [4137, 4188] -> 1.19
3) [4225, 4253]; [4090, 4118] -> 1.19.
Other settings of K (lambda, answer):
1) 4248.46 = 16.66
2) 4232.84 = 14.09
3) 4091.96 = 15.08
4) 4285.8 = 13.07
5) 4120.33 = 14.74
